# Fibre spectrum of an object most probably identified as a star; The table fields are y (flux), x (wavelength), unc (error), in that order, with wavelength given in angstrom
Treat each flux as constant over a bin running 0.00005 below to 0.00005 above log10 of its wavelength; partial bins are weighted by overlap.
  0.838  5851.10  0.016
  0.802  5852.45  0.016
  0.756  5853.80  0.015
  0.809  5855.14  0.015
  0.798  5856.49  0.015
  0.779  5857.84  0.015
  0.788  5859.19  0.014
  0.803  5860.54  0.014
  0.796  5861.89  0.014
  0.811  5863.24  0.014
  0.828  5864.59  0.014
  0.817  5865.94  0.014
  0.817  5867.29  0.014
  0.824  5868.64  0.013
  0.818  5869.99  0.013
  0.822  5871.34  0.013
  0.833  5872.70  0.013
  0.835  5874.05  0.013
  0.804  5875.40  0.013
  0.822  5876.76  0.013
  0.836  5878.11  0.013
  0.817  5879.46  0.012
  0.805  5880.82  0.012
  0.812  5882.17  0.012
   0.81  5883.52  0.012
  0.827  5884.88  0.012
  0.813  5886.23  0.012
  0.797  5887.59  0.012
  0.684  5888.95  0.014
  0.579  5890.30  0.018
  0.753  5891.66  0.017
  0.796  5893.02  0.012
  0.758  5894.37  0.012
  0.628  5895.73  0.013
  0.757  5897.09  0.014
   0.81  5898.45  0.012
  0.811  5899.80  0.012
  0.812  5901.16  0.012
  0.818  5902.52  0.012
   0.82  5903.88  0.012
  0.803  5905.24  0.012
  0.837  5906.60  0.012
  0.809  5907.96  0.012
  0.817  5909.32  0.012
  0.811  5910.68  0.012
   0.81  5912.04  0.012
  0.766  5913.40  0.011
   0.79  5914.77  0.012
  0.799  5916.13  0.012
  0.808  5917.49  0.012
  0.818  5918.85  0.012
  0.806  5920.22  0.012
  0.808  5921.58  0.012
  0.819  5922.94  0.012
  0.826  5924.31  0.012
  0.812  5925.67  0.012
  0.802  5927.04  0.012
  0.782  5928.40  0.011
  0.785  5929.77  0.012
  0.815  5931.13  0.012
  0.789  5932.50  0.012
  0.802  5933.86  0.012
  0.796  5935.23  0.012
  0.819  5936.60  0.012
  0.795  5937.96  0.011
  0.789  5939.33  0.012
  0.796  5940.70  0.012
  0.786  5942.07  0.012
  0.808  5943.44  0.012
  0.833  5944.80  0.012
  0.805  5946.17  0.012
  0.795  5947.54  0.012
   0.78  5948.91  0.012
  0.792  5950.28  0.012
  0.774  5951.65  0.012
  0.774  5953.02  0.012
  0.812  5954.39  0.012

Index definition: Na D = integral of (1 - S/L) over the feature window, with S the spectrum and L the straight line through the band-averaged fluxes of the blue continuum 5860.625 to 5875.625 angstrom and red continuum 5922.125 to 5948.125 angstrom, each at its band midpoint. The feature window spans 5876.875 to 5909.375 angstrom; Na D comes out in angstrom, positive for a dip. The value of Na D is 1.2 angstrom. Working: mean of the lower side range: 0.819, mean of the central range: 0.784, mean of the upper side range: 0.803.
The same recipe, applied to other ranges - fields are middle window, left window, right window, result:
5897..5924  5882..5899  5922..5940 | -1.1 angstrom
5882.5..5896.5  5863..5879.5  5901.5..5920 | 1.2 angstrom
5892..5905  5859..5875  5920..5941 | 0.5 angstrom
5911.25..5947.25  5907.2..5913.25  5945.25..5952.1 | -0.1 angstrom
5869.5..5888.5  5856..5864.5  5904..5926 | -0.4 angstrom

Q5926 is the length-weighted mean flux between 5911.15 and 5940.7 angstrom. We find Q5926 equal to 0.802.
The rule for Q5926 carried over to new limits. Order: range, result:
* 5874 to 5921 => 0.79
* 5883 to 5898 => 0.745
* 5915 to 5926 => 0.812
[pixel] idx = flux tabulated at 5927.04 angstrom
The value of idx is 0.802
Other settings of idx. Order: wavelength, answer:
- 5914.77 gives 0.79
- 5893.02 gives 0.796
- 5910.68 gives 0.811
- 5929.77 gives 0.785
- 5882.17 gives 0.812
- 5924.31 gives 0.826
